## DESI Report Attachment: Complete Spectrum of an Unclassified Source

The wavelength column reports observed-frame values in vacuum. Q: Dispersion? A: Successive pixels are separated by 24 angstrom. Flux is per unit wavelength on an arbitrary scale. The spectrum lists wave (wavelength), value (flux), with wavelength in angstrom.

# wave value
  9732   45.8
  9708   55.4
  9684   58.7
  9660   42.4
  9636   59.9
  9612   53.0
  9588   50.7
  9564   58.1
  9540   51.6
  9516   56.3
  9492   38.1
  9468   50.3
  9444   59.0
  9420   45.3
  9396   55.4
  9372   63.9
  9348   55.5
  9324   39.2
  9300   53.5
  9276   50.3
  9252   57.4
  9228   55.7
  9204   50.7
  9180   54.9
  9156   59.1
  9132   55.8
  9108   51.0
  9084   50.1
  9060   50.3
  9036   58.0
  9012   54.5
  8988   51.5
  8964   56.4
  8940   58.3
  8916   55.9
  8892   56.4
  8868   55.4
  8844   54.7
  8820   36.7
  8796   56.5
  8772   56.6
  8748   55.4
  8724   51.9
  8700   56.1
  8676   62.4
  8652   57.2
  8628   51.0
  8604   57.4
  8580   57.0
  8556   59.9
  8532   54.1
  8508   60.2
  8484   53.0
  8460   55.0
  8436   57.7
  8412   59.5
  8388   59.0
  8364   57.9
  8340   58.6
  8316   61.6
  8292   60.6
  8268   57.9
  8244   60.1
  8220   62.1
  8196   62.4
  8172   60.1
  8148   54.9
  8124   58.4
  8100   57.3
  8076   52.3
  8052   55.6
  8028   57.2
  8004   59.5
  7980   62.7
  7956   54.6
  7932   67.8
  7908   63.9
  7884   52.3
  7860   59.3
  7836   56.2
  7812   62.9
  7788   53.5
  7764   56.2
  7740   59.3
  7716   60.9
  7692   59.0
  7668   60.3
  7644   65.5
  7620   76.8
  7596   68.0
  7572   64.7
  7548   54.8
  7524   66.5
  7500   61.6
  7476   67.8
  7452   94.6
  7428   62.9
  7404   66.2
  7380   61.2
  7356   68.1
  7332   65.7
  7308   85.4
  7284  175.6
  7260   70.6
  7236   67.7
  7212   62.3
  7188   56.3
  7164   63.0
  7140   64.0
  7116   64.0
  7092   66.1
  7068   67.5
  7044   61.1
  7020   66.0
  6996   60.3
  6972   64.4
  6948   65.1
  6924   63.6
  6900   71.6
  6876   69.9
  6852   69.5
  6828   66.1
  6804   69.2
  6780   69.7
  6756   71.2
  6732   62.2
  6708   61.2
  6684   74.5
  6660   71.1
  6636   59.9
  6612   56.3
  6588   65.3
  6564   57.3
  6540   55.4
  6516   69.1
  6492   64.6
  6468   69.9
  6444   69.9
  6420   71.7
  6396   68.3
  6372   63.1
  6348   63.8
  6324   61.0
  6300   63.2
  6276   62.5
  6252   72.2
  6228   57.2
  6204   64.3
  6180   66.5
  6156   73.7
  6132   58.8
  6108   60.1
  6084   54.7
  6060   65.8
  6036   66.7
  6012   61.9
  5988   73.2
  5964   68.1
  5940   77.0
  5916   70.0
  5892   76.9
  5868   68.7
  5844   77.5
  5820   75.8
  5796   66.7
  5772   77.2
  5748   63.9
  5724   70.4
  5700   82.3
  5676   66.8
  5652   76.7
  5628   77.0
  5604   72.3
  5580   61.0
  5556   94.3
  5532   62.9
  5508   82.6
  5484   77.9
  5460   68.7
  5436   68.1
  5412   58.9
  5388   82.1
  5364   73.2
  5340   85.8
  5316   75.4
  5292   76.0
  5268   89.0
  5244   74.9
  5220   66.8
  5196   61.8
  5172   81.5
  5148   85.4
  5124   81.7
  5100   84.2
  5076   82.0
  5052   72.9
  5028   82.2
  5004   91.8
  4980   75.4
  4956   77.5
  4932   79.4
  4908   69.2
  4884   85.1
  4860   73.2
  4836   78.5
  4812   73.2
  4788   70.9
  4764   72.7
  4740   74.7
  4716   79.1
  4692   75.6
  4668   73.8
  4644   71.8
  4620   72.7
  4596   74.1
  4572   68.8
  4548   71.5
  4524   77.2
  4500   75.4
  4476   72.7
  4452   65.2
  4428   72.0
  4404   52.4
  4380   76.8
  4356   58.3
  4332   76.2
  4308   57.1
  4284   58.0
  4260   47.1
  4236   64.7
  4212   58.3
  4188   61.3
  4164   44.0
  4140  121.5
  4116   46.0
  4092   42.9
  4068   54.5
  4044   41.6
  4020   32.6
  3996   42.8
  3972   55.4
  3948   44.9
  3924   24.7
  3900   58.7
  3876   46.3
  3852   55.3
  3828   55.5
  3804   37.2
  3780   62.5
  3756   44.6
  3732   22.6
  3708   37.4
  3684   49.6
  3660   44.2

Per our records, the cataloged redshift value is 0.11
